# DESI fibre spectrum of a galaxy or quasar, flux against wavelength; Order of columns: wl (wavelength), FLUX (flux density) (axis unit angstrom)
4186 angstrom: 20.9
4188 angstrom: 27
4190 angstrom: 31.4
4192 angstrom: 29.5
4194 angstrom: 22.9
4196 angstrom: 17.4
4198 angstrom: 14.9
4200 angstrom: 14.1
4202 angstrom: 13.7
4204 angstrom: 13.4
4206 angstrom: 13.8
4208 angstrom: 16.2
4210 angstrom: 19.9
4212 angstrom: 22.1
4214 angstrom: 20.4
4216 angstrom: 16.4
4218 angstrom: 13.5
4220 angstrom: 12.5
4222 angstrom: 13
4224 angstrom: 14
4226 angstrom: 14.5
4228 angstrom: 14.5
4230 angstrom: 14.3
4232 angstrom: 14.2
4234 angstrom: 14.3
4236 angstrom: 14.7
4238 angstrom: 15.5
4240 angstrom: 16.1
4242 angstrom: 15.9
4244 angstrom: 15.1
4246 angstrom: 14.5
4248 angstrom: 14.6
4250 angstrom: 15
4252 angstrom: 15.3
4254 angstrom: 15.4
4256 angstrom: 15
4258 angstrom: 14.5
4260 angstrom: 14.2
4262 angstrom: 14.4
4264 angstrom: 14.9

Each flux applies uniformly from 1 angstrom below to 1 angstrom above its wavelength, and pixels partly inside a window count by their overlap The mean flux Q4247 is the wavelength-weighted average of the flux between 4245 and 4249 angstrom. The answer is 14.6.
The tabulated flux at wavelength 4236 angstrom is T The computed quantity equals 14.7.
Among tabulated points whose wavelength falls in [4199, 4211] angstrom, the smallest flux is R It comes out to 13.4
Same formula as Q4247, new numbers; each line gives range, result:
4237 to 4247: 15.4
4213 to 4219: 16.8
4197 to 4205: 14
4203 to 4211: 15.8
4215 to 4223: 13.8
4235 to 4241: 15.4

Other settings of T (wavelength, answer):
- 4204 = 13.4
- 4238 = 15.5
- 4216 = 16.4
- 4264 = 14.9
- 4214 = 20.4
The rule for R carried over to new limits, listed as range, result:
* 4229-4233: 14.2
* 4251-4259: 14.5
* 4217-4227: 12.5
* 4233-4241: 14.3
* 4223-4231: 14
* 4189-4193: 29.5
